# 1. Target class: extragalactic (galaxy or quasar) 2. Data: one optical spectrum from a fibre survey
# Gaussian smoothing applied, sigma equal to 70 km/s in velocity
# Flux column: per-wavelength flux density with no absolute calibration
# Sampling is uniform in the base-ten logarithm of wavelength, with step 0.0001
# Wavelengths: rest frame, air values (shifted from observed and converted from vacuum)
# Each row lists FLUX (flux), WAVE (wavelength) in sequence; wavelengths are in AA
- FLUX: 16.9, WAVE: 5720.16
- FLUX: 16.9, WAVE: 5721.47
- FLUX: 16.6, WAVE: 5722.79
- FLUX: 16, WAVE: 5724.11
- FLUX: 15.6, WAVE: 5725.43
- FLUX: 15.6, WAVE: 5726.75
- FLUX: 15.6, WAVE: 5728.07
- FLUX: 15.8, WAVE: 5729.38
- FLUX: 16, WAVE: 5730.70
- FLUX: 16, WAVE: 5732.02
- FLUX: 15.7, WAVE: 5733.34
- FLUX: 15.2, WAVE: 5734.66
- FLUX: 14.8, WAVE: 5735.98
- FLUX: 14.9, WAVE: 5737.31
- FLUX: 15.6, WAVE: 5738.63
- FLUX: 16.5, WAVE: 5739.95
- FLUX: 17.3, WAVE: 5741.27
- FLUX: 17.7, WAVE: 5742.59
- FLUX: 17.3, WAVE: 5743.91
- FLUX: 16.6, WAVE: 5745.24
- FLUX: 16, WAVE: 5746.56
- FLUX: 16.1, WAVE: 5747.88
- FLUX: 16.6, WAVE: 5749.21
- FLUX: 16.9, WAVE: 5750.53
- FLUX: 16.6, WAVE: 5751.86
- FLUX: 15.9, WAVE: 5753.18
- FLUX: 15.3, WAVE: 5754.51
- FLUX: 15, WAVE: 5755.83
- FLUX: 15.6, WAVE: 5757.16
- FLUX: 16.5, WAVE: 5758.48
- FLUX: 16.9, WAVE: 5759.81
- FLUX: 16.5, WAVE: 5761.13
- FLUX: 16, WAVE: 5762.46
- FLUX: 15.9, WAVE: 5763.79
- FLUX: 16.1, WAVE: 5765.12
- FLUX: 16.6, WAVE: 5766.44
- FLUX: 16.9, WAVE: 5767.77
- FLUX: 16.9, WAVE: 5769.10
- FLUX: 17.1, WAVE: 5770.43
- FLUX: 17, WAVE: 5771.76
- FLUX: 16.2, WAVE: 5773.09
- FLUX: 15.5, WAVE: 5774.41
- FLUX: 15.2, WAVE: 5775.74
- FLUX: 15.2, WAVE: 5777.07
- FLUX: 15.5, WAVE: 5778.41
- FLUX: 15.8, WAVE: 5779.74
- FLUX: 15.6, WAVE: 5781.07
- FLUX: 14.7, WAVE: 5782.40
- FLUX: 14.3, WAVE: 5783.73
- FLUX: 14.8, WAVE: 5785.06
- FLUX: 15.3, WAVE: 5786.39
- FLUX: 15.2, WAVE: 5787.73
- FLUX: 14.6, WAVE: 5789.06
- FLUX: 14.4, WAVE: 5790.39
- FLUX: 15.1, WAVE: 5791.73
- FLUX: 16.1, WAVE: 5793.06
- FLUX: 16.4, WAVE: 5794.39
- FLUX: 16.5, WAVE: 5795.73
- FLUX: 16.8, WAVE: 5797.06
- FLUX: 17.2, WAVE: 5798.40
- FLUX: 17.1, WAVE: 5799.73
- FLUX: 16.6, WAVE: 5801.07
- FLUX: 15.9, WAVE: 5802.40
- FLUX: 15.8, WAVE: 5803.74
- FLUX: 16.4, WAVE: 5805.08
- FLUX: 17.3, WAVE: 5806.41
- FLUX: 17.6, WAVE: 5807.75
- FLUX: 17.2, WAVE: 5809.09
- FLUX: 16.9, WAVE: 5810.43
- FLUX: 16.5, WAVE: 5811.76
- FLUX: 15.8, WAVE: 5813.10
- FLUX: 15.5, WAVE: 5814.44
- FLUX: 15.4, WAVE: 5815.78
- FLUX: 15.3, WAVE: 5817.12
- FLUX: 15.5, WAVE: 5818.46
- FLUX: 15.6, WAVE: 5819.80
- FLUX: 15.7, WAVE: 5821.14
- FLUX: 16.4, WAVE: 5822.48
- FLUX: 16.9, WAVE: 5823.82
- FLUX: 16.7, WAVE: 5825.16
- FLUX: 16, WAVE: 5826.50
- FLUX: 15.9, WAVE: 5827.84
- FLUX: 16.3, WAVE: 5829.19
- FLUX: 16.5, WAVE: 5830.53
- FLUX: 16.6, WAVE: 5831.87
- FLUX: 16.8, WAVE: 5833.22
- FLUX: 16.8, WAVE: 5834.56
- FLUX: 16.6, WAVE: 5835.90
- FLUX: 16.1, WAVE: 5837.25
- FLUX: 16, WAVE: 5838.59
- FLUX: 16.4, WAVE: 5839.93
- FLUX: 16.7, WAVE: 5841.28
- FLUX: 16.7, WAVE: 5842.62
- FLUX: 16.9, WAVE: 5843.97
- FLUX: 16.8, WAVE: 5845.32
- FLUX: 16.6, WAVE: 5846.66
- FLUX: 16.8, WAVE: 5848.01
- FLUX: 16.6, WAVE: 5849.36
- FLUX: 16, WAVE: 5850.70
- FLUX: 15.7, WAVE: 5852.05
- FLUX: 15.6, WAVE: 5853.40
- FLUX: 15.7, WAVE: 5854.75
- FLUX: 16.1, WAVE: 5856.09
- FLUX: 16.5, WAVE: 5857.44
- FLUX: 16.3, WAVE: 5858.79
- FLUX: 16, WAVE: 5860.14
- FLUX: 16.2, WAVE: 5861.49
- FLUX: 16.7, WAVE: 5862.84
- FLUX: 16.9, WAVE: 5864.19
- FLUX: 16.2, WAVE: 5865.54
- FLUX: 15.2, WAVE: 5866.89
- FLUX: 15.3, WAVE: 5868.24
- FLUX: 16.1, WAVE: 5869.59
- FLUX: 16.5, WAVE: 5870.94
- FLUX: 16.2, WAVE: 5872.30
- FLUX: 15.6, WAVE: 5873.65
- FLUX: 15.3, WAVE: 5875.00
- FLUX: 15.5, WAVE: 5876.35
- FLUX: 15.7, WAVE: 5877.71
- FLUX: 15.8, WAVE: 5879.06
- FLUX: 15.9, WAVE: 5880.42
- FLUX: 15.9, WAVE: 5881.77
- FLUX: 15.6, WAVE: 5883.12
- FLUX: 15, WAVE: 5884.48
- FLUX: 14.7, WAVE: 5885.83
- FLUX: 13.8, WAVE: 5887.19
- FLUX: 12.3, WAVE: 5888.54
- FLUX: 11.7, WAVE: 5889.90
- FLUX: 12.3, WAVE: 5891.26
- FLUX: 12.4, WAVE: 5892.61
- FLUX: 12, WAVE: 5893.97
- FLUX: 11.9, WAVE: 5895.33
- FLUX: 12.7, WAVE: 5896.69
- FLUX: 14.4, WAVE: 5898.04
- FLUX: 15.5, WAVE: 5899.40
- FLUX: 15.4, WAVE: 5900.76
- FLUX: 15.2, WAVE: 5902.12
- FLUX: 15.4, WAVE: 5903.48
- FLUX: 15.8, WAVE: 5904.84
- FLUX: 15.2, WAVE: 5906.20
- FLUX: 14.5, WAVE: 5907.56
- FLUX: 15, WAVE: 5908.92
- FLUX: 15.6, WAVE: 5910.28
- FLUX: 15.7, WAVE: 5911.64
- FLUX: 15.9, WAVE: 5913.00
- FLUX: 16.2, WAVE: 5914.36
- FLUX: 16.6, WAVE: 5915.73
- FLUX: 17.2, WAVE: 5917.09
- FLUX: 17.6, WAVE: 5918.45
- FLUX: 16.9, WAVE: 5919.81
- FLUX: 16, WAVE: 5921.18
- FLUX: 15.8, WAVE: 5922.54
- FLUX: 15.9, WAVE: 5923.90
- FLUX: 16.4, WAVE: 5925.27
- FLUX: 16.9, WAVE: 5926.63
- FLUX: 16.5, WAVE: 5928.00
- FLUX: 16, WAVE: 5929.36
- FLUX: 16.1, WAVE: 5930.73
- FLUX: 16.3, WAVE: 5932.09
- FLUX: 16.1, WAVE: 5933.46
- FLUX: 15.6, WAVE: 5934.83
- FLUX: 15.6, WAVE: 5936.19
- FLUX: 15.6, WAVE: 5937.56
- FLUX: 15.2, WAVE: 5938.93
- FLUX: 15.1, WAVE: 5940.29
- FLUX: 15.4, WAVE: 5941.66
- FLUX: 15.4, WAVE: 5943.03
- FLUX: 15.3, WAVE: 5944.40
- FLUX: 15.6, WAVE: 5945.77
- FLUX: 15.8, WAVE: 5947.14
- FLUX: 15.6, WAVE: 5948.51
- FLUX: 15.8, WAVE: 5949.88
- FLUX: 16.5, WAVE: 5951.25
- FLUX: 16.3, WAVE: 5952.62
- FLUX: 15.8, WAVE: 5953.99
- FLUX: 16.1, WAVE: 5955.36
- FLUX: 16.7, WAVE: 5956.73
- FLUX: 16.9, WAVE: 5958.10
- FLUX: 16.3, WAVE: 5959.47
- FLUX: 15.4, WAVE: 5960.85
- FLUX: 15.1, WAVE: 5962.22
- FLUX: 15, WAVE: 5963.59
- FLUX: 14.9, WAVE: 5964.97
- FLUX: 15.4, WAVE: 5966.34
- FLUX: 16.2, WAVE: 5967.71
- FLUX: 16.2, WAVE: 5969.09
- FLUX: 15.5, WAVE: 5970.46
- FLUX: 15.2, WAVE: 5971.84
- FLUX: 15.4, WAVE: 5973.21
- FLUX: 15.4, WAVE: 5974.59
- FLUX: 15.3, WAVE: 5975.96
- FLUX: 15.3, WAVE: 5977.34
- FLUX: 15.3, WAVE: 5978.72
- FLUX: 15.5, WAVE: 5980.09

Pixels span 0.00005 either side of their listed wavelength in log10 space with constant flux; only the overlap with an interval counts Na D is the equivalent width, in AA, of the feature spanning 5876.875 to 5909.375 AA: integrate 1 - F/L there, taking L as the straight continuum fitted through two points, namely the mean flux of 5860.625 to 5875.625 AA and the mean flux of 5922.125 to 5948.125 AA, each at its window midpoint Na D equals 3.3 AA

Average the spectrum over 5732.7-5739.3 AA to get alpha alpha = 15.2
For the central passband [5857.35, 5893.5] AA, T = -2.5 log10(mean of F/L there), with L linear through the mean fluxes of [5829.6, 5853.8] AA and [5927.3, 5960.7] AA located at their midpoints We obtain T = 0.07 mag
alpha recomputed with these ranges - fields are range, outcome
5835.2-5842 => 16.4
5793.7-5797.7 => 16.6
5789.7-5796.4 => 15.7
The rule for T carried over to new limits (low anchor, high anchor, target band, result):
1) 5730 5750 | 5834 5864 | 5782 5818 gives 0.02 mag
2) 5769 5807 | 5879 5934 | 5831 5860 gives -0.06 mag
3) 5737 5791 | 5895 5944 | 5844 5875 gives -0.03 mag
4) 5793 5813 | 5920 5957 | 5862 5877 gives 0.02 mag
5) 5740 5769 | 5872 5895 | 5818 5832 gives -0.06 mag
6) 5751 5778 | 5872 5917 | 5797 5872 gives -0.06 mag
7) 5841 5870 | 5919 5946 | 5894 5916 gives 0.08 mag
